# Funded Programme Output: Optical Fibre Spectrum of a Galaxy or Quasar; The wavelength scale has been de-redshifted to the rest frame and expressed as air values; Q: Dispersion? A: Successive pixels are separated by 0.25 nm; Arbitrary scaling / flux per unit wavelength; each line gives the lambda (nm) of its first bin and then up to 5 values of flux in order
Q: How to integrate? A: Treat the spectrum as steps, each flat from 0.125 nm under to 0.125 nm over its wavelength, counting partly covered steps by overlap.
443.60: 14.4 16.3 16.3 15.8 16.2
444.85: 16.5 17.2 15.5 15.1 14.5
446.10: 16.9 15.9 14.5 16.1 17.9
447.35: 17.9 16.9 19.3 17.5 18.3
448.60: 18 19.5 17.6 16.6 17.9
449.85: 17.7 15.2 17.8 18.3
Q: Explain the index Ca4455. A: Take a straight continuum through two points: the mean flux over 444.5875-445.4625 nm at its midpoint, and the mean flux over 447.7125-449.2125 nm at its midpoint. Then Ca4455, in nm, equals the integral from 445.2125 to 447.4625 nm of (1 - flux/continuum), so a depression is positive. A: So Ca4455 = 0.147 nm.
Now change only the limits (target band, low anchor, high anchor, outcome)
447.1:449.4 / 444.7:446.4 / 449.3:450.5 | -0.185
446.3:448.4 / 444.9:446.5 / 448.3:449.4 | -0.014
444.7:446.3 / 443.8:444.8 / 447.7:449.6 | 0.071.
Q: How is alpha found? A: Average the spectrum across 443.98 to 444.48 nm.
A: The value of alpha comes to 16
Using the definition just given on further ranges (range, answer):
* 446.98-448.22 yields 17.9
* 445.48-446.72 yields 15.4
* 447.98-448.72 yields 17.9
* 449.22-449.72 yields 17.2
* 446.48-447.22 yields 16.2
